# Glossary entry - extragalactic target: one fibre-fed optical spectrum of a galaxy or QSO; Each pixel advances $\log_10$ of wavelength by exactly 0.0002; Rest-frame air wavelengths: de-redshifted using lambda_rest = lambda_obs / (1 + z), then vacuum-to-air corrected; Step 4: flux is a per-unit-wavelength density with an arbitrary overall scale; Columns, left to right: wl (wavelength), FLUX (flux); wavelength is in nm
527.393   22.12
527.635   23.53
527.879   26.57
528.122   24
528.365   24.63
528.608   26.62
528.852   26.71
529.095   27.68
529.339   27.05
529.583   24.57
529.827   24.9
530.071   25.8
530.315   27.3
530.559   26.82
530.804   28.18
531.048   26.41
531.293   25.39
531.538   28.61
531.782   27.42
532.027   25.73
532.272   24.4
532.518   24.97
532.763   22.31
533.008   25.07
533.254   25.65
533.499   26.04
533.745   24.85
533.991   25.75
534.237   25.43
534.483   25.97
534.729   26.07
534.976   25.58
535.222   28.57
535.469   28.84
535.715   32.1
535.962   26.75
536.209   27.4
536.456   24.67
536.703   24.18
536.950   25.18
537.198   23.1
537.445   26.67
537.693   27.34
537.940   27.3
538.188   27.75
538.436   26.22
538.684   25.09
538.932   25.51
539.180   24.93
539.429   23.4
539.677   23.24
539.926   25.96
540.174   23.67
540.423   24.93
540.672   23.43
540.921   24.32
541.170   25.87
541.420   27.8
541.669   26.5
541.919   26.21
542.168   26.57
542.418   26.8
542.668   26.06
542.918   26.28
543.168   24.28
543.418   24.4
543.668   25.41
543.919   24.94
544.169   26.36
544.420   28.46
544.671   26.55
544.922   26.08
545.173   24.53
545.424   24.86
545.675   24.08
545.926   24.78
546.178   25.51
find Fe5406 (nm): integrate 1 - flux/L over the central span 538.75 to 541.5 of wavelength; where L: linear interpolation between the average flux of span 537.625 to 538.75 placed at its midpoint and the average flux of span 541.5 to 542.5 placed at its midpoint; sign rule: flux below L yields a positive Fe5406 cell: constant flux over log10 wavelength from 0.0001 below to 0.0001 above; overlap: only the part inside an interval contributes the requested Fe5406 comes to 0.20 nm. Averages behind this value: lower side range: 26.8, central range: 24.8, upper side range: 26.6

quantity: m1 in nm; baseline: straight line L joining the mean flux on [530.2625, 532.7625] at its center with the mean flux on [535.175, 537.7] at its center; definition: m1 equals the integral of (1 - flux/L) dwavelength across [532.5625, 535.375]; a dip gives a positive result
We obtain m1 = 0.097 nm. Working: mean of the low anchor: 26.3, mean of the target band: 25.6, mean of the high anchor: 26.7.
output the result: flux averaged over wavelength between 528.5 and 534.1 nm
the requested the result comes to 26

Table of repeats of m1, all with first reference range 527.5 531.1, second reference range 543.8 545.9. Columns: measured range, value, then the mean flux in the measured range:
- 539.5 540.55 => 0.06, 24.4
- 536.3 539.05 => 0.01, 25.8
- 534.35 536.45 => -0.13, 27.5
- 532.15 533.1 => 0.07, 24.2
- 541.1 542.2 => -0.04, 26.6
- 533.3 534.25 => 0.01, 25.5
